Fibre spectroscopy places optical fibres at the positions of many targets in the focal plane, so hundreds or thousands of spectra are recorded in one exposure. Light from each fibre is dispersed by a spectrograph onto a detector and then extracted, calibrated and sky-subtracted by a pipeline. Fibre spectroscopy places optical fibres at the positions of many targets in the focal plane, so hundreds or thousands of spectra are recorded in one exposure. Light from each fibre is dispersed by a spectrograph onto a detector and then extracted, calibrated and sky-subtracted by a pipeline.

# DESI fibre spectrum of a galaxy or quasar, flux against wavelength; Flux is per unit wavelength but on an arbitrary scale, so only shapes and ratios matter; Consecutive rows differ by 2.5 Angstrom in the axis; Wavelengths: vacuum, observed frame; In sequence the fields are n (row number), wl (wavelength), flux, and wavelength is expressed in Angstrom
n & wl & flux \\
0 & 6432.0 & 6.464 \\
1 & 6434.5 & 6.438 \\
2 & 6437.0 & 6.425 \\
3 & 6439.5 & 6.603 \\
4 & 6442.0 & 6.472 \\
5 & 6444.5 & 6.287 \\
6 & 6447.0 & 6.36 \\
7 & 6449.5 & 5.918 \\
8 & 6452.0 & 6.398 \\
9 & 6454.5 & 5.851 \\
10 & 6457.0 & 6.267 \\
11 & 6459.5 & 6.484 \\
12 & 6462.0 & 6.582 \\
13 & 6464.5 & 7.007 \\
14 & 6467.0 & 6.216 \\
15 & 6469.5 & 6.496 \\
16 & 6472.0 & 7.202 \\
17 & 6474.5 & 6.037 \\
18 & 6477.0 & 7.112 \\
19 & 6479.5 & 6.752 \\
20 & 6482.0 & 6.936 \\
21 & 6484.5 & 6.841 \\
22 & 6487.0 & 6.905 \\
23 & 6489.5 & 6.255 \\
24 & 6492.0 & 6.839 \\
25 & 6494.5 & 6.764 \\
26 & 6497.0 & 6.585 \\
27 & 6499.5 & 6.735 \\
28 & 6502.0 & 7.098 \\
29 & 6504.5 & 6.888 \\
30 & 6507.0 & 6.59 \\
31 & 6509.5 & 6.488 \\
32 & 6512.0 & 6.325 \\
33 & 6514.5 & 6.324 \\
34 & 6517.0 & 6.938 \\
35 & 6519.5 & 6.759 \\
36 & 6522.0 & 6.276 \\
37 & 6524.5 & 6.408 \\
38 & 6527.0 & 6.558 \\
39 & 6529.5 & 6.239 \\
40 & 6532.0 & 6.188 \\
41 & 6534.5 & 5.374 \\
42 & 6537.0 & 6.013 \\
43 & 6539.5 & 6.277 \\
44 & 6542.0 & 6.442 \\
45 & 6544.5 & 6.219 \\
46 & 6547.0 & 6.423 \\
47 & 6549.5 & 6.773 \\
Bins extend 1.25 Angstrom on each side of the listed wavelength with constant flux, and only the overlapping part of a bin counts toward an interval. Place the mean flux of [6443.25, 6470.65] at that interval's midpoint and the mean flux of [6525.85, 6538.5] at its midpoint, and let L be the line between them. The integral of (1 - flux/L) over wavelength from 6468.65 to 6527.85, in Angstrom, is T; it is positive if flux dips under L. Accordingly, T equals -4.5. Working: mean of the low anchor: 6.35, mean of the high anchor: 6.07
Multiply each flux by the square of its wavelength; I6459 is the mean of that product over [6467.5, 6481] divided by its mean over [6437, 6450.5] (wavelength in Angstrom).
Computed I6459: 1.07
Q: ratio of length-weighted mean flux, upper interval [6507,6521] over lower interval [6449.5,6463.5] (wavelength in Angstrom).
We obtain 1.04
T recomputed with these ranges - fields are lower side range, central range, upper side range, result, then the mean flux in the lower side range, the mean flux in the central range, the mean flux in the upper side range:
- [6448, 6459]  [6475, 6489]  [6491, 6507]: -0.6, 6.14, 6.83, 6.8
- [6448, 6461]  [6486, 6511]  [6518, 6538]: -2.0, 6.19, 6.71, 6.24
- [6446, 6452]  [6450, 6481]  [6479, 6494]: -0.4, 6.18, 6.52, 6.76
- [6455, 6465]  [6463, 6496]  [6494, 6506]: -0.3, 6.5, 6.72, 6.81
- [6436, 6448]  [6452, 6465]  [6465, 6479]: 0.3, 6.43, 6.4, 6.64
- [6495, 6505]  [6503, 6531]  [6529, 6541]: -0.5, 6.82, 6.53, 6.01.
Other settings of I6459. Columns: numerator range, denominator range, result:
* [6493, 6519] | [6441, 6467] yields 1.07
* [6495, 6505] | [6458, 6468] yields 1.05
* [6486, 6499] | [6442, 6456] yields 1.09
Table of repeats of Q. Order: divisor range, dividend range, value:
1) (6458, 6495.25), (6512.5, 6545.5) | 0.94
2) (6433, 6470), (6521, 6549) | 0.98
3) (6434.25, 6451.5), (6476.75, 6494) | 1.07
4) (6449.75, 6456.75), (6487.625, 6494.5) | 1.08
